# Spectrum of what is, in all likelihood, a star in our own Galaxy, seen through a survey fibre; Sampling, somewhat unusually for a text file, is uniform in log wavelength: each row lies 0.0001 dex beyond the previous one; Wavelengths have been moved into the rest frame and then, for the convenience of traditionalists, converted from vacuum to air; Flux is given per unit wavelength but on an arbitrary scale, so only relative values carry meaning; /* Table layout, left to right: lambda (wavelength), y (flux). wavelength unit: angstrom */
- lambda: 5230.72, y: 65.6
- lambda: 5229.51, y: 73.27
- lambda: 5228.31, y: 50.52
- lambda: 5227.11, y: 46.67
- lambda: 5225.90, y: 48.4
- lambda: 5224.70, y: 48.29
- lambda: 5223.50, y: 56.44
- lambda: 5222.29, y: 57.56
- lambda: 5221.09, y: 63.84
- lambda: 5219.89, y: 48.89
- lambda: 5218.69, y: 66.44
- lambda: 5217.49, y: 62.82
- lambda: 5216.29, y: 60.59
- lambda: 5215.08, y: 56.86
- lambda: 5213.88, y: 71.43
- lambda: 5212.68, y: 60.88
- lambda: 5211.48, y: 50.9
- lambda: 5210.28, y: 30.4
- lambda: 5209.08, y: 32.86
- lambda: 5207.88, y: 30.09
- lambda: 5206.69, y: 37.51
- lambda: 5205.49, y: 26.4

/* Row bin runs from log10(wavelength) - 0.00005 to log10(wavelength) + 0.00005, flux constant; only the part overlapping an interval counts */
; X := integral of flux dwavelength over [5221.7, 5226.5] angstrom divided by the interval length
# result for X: 52.6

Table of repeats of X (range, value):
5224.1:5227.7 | 47.8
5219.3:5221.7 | 56.5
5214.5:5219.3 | 61.6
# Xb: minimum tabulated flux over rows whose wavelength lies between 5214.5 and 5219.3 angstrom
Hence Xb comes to 56.86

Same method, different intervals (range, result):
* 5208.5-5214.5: 30.4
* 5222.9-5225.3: 48.29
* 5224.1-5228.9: 46.67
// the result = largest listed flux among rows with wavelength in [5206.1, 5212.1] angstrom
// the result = 50.9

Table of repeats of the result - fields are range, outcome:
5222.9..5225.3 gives 56.44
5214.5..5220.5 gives 66.44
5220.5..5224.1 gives 63.84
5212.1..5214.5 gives 71.43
